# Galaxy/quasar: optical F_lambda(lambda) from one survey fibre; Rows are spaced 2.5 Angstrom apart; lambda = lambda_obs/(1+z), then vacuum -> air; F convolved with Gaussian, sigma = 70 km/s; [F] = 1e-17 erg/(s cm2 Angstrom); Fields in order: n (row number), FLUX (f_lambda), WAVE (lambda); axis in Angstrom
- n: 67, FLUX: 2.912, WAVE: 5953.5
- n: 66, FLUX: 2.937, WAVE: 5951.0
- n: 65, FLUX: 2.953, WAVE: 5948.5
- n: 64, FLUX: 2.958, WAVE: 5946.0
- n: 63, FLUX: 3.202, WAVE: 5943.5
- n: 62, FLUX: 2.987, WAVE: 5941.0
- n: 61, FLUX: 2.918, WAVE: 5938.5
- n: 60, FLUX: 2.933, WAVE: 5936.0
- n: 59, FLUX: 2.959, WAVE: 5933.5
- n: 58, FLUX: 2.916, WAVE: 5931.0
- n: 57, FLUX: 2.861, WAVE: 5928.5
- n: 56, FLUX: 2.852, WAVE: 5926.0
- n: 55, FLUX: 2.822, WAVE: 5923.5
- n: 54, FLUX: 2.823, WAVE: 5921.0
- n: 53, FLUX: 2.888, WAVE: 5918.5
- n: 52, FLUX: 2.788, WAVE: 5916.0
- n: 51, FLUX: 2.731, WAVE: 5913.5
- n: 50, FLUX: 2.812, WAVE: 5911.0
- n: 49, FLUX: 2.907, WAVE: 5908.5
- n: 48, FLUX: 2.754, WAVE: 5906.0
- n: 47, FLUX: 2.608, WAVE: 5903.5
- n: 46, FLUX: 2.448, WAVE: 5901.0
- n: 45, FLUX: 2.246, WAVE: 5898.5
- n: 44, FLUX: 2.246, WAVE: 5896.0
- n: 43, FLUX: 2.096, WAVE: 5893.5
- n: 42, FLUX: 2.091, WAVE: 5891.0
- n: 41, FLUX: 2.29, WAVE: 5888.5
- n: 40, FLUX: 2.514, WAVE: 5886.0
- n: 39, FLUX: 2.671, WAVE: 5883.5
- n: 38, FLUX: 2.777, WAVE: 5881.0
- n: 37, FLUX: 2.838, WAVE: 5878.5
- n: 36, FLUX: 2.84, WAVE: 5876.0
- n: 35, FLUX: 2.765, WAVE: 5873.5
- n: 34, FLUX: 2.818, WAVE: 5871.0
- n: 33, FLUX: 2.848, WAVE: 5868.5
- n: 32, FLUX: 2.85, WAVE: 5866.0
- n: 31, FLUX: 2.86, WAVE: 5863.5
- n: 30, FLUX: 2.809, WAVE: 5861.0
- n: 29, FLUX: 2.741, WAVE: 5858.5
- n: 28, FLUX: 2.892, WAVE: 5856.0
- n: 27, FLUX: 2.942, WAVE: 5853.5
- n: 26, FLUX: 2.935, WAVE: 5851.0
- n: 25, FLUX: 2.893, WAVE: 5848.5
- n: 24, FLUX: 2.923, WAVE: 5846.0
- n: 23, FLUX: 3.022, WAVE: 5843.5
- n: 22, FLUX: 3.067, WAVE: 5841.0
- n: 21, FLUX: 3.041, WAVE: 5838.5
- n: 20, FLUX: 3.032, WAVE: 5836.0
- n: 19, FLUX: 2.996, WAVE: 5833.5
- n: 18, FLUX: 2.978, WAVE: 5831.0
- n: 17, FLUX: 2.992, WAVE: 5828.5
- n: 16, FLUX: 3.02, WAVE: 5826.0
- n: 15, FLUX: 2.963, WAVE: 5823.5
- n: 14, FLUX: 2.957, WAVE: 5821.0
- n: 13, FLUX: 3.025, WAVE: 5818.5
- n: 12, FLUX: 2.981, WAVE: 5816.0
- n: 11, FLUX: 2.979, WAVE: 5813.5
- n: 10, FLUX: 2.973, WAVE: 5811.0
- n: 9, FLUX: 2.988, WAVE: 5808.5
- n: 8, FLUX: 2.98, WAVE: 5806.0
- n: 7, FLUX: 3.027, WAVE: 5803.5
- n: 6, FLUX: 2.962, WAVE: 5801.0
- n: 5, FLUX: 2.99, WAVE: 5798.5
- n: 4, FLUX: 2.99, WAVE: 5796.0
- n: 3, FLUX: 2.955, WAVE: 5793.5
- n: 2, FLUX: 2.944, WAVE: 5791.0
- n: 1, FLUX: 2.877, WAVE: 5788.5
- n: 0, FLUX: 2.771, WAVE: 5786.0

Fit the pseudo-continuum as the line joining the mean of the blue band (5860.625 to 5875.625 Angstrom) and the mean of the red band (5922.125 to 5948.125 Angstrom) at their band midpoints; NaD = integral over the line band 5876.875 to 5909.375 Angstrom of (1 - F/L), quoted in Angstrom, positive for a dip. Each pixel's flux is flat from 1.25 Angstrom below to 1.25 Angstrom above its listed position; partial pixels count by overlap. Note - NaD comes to 4.2 Angstrom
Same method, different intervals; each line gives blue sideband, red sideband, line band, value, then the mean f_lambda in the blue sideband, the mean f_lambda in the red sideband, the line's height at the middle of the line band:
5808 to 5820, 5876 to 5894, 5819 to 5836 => -0.5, 2.99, 2.51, 2.9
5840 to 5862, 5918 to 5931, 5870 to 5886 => 0.7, 2.91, 2.85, 2.89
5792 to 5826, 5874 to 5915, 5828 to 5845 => -1.0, 2.98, 2.56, 2.85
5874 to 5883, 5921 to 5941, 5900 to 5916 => 0.8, 2.8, 2.9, 2.85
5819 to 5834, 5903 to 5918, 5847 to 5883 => 0.6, 2.99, 2.78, 2.89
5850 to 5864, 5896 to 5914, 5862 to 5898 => 1.9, 2.86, 2.61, 2.74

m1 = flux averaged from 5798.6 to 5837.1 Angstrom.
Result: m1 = 2.99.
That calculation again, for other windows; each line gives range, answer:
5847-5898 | 2.68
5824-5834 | 2.99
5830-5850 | 2.99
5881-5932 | 2.62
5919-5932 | 2.86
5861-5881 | 2.83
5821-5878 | 2.92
